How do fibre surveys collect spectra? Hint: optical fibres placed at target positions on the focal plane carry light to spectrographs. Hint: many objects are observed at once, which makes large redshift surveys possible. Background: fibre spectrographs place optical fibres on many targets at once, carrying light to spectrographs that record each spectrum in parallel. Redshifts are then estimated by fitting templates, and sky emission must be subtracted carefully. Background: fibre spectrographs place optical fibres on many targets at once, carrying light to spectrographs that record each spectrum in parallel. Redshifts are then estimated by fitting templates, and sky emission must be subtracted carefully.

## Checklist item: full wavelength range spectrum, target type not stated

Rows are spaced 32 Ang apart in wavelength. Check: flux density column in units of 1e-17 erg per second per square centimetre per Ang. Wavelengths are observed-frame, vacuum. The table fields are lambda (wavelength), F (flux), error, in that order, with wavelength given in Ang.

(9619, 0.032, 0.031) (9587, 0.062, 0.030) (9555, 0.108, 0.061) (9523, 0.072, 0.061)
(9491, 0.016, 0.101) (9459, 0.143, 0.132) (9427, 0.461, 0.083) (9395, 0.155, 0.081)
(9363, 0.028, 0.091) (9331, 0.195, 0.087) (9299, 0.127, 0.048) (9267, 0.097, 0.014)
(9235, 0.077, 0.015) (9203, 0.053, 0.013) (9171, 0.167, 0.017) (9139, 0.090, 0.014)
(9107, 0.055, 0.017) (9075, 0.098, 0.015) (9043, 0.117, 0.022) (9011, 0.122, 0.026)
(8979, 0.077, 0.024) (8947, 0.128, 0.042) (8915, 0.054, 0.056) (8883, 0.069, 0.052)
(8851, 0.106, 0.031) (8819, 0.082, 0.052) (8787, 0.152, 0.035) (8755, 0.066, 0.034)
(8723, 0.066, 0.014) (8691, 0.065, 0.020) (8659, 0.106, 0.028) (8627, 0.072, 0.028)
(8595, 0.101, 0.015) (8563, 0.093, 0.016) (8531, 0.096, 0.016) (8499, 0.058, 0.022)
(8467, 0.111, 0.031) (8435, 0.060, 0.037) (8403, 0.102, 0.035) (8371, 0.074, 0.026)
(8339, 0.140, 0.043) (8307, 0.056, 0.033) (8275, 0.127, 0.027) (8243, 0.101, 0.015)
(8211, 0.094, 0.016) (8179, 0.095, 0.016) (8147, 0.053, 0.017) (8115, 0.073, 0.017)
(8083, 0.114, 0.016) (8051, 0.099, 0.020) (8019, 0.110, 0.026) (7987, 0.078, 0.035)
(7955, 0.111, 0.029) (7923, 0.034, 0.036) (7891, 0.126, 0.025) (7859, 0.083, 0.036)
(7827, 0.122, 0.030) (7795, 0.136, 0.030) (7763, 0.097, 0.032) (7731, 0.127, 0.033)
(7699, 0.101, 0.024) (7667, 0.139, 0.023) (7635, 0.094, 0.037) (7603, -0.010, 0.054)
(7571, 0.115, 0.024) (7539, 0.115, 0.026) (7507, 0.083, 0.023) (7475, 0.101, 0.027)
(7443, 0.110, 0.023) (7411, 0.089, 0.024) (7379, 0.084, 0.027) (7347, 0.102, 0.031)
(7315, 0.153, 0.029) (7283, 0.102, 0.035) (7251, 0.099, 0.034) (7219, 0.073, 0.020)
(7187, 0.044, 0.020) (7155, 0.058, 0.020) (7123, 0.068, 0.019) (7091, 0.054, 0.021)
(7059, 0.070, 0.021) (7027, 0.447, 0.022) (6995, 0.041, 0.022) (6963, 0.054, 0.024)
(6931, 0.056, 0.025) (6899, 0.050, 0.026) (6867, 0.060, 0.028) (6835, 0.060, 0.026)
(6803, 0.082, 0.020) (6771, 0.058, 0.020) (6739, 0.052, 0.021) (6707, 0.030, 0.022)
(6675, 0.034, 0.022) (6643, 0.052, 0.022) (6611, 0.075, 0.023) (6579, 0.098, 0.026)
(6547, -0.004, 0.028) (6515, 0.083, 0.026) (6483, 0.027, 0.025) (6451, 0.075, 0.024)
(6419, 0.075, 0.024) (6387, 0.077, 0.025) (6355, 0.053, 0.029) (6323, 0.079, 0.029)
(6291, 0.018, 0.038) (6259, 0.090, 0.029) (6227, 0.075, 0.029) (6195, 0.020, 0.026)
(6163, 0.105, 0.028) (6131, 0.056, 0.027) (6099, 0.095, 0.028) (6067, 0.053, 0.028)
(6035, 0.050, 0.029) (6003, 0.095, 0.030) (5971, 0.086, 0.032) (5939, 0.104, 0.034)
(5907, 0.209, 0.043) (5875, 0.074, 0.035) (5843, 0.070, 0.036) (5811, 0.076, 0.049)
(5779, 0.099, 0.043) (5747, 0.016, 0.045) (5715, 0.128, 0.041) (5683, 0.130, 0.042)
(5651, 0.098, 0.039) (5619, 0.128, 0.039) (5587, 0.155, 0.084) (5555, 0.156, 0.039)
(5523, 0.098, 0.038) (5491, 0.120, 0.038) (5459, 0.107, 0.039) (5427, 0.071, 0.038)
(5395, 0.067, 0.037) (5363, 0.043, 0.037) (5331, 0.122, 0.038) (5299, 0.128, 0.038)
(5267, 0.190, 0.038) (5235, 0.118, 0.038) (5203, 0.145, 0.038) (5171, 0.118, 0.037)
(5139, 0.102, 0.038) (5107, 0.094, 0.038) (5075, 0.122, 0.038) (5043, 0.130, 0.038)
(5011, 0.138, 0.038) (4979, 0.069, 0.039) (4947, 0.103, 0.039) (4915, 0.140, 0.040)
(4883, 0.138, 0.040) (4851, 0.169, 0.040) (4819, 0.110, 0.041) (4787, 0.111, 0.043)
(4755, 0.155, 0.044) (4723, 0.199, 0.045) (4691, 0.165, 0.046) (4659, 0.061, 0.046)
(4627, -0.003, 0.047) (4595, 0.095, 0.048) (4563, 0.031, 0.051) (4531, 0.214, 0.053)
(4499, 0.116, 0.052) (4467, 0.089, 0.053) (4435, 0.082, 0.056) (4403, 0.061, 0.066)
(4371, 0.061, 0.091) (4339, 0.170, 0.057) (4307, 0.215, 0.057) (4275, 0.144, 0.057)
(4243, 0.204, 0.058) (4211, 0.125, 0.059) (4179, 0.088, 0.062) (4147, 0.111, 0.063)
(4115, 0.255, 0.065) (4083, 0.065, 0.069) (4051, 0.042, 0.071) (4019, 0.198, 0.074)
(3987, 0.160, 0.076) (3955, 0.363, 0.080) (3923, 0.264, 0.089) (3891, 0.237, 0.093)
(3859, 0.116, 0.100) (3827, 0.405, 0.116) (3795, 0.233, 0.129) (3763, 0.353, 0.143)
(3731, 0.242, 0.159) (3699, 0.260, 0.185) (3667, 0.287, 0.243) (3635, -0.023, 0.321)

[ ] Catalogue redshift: 0.88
